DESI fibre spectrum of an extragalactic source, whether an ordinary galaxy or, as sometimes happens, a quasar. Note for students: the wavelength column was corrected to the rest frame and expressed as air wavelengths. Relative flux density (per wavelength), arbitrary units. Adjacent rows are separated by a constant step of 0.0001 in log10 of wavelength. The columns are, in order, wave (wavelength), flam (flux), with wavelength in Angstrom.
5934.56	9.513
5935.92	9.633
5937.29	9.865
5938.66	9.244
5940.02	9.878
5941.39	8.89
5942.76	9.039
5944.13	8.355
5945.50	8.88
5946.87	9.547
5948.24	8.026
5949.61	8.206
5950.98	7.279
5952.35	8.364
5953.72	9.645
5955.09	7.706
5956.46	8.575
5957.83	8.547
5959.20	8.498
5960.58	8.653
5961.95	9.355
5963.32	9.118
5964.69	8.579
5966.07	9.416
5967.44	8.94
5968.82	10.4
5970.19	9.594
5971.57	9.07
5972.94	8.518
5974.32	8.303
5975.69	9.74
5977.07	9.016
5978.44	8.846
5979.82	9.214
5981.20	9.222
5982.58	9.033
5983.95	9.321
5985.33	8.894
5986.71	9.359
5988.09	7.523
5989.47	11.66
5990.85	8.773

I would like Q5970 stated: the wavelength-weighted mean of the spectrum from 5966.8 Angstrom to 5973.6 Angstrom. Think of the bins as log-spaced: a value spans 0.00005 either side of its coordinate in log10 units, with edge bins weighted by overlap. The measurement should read 9.31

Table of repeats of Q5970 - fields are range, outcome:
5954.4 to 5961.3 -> 8.4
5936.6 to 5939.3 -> 9.54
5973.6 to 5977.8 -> 9.02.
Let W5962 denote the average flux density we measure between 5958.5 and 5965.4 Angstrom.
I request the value 8.84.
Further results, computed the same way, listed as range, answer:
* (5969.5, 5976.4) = 9.05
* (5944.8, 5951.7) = 8.38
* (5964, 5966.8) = 9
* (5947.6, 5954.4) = 8.31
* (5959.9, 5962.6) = 9.01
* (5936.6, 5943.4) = 9.38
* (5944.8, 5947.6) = 9.18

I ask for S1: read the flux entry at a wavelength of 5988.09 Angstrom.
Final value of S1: 7.523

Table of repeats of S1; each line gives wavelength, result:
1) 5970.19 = 9.594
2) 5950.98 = 7.279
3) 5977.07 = 9.016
